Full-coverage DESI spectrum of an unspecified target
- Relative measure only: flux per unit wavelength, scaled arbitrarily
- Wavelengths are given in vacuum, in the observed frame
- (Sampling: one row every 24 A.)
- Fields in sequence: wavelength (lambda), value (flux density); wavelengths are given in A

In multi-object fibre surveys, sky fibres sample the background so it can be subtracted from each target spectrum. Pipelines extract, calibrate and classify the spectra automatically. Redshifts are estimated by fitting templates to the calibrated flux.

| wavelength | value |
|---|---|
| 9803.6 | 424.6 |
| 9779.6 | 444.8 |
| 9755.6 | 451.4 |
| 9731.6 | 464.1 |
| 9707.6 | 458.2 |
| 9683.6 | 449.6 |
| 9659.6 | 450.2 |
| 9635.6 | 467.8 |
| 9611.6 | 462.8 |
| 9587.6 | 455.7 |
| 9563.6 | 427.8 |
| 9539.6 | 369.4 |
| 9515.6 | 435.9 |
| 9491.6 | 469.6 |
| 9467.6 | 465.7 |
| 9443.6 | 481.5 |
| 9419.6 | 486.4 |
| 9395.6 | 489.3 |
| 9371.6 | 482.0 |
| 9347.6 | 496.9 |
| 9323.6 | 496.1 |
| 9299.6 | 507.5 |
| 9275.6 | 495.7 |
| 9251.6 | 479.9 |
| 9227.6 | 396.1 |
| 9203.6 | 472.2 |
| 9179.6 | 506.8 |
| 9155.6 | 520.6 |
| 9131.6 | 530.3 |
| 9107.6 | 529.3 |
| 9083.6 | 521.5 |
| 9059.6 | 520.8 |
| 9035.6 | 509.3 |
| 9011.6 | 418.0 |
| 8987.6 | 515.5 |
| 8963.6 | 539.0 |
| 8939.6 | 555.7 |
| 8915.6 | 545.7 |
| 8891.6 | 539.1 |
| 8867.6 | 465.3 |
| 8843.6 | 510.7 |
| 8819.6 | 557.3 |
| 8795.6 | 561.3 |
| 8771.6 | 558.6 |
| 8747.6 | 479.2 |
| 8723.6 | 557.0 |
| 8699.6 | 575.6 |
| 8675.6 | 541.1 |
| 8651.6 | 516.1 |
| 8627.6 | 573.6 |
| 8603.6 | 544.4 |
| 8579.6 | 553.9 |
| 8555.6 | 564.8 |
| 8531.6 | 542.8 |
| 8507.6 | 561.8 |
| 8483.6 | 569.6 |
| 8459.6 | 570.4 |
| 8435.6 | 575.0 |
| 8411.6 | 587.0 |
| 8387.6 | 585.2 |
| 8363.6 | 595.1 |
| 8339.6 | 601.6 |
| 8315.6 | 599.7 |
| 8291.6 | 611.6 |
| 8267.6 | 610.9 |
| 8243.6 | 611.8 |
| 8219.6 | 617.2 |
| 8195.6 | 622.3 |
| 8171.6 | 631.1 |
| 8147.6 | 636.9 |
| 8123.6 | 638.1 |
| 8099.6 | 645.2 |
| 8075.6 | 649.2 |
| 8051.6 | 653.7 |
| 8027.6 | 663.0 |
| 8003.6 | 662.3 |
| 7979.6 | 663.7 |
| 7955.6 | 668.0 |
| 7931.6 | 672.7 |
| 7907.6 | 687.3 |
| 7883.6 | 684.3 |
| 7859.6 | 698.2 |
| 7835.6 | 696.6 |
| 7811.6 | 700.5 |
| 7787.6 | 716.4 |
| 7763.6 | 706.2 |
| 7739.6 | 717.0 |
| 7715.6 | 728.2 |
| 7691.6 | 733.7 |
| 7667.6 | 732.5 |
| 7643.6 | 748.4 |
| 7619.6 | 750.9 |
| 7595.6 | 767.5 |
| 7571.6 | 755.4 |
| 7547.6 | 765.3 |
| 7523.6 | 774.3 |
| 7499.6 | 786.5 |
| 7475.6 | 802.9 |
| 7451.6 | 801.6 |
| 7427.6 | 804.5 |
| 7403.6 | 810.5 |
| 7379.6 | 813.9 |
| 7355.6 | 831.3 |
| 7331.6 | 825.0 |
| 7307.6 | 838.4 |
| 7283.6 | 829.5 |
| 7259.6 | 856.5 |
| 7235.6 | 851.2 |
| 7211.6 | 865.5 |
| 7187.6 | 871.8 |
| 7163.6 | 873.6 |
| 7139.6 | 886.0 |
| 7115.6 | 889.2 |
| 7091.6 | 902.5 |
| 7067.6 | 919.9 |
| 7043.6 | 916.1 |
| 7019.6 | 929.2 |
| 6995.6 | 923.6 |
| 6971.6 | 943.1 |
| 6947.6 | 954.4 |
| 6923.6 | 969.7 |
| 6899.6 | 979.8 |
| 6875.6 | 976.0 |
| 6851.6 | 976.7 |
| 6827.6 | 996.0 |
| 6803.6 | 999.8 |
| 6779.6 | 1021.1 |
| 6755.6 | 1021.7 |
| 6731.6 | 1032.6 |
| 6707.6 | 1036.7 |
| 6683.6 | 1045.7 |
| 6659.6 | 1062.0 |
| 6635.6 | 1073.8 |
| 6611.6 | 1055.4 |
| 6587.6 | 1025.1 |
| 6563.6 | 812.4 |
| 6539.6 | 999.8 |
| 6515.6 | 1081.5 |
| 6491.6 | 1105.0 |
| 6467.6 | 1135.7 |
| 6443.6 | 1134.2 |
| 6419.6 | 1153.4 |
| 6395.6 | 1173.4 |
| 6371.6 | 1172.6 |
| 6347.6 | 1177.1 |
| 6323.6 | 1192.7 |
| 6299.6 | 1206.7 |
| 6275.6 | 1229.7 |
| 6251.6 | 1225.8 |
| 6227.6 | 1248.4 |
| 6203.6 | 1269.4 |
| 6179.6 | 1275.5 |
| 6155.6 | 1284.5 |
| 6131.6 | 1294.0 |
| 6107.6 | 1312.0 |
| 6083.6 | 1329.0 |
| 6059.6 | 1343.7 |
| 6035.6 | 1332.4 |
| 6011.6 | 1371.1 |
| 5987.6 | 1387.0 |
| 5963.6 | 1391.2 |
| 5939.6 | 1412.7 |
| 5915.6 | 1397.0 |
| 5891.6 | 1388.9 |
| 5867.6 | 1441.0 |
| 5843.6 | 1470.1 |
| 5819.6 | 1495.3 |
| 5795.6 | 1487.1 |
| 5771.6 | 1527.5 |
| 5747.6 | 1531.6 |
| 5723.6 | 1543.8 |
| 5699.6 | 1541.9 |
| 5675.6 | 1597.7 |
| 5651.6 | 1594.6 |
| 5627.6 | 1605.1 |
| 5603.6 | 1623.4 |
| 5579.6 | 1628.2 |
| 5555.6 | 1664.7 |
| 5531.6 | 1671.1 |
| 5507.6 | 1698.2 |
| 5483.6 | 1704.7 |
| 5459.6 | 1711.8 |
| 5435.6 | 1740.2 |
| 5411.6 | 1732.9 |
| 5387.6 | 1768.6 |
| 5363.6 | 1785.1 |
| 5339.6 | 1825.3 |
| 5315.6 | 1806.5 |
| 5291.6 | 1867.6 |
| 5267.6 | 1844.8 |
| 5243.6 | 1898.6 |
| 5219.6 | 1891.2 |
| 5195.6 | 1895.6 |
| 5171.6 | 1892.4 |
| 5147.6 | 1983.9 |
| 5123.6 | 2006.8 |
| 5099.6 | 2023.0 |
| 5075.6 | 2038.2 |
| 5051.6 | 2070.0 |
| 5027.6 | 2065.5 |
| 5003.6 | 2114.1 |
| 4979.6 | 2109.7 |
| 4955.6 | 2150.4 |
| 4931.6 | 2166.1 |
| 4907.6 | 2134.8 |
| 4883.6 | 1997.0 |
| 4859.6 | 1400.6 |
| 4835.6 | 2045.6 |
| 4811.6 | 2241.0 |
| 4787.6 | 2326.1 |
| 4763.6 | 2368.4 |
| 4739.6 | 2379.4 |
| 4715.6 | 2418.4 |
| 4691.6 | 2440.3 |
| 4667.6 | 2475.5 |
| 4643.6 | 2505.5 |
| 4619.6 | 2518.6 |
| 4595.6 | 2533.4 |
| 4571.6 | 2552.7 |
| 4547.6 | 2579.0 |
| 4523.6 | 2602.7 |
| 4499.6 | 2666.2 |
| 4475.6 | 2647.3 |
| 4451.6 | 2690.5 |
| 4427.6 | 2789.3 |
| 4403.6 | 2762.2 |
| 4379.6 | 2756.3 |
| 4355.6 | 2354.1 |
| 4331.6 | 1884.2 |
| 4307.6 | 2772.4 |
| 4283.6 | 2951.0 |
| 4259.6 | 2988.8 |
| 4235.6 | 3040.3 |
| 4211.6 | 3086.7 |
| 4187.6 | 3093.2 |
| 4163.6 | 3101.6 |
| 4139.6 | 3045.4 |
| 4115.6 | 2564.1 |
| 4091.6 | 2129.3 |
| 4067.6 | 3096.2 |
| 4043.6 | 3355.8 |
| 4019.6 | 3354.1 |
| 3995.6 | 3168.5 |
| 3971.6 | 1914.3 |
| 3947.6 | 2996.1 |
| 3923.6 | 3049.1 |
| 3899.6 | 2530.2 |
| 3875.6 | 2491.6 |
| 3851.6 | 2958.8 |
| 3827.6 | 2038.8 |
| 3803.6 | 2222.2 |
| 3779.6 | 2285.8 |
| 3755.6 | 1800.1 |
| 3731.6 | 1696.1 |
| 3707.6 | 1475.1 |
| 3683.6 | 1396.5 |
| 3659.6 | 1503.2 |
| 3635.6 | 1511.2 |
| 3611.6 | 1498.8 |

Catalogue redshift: 0.00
